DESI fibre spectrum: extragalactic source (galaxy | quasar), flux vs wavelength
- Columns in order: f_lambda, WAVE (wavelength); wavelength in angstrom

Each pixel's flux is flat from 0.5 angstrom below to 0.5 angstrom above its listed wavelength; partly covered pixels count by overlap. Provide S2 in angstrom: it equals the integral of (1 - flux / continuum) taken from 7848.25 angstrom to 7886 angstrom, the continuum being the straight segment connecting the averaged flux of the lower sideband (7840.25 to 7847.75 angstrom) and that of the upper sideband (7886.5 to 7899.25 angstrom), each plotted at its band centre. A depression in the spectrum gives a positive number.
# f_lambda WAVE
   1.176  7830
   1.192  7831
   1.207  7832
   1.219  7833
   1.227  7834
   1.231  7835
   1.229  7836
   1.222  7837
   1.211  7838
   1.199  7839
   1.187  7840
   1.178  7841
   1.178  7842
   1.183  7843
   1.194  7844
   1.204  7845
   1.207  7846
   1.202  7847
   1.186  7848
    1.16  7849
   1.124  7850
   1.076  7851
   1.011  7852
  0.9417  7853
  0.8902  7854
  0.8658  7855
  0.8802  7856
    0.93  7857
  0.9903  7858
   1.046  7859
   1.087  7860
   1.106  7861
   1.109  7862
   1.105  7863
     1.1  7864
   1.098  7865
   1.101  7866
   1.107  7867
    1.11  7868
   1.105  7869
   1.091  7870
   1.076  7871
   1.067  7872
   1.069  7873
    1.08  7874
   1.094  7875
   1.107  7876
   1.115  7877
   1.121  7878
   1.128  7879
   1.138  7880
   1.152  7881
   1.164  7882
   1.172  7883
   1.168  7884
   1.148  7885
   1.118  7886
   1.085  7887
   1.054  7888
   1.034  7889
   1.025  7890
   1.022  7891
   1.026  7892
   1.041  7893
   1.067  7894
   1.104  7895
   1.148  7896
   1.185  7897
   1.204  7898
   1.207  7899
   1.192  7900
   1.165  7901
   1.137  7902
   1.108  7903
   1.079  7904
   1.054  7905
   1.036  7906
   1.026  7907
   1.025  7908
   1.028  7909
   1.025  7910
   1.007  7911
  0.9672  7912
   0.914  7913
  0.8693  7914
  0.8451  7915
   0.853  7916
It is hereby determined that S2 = 2.1 angstrom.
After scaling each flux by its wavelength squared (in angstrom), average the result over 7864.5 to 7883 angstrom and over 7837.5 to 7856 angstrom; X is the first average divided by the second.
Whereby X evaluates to 1.0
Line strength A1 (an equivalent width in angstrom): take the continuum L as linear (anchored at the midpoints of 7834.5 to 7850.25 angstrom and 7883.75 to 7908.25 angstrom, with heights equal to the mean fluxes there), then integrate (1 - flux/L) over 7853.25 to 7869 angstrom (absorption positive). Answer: 1.69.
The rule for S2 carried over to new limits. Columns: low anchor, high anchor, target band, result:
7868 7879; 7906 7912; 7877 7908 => -1.6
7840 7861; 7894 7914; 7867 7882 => -0.4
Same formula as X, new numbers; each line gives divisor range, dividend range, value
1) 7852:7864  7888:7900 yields 1.11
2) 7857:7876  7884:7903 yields 1.03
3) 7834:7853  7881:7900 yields 0.96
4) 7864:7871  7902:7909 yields 0.97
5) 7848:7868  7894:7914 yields 1.05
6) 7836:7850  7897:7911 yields 0.94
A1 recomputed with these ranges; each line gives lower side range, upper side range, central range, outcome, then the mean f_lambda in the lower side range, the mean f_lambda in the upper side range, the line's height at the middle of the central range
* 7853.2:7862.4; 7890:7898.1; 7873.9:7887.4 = -1.00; 0.987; 1.09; 1.05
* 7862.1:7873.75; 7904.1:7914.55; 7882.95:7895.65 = -0.43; 1.09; 0.998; 1.04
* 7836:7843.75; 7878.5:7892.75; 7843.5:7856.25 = 1.08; 1.2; 1.1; 1.18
